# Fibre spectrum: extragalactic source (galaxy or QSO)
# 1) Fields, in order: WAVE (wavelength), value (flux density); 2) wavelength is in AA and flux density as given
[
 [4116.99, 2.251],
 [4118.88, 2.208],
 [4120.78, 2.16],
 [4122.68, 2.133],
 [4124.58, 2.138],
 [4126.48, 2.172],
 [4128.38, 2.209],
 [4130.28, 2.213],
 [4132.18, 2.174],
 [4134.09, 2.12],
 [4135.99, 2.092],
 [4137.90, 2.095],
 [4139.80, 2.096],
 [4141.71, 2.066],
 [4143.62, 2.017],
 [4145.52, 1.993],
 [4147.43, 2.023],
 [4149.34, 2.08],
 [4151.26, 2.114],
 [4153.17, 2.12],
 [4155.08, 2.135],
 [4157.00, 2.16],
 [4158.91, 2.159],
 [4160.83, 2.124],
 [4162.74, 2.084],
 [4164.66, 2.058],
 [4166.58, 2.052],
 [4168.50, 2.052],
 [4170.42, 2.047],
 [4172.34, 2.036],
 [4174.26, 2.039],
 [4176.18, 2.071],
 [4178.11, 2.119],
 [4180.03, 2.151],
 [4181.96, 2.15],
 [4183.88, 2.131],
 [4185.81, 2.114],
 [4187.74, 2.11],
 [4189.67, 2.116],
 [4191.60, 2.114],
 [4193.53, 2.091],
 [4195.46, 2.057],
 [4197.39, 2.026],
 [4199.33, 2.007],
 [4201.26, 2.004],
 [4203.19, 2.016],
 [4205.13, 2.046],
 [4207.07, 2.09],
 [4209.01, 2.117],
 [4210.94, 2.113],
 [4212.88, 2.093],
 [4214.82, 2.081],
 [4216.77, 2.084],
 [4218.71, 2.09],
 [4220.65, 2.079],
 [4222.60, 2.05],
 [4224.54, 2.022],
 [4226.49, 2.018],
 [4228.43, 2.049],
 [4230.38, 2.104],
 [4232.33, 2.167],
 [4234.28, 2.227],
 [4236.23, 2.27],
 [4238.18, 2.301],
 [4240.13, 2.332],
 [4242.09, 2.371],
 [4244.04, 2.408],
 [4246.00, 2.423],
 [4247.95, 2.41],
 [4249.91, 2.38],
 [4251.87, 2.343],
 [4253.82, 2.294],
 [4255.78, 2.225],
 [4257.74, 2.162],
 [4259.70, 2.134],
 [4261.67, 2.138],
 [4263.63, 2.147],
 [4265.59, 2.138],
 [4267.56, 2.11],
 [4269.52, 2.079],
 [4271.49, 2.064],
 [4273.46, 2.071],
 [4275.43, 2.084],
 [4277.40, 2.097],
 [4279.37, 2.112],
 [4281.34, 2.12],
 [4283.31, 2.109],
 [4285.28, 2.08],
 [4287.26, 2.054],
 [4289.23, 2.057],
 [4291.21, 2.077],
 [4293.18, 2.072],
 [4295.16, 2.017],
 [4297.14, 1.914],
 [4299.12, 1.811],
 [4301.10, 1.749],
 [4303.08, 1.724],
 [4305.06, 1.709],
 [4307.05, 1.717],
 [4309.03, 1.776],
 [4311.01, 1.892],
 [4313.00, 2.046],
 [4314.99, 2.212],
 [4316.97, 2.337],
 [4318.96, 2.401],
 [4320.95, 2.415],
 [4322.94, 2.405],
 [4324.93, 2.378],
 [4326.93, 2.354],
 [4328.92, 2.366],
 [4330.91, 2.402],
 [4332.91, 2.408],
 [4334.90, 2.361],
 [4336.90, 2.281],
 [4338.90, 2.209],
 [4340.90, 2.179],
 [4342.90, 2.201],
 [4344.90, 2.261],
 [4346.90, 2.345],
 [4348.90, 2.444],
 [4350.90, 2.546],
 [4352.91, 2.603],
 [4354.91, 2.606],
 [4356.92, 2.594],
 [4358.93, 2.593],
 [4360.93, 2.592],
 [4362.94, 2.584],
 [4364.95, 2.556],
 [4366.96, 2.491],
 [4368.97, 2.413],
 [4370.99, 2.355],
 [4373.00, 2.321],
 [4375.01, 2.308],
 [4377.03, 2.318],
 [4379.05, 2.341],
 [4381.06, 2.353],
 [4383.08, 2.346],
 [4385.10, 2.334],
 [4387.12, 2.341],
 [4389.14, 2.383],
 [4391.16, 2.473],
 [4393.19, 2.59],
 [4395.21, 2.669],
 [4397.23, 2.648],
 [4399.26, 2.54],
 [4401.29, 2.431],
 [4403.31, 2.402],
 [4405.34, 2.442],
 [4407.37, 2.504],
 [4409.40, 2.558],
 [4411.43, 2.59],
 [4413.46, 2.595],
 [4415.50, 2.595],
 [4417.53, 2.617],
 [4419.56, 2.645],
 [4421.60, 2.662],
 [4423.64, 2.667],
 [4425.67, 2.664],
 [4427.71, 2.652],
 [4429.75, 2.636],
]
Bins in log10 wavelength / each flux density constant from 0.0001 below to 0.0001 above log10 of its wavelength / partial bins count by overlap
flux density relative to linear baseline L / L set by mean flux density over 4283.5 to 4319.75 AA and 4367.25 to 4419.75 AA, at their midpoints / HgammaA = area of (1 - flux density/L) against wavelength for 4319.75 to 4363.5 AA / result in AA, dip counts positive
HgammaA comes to -4.4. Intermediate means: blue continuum 1.98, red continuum 2.46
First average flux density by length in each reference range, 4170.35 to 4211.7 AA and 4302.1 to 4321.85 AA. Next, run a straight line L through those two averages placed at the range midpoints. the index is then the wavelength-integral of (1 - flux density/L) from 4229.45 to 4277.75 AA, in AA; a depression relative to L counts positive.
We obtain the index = -4.0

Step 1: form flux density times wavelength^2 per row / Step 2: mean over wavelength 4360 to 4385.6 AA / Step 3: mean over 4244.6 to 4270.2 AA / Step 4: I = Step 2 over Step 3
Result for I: 1.1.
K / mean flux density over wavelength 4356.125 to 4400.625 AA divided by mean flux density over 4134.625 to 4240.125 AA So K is 1.2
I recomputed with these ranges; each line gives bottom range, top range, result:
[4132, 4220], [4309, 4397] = 1.24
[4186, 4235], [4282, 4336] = 1.06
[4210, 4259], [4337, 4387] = 1.16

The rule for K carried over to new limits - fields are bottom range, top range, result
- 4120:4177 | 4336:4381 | 1.15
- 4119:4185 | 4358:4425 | 1.18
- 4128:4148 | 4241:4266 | 1.09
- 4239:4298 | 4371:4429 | 1.15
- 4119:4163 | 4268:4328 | 0.97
